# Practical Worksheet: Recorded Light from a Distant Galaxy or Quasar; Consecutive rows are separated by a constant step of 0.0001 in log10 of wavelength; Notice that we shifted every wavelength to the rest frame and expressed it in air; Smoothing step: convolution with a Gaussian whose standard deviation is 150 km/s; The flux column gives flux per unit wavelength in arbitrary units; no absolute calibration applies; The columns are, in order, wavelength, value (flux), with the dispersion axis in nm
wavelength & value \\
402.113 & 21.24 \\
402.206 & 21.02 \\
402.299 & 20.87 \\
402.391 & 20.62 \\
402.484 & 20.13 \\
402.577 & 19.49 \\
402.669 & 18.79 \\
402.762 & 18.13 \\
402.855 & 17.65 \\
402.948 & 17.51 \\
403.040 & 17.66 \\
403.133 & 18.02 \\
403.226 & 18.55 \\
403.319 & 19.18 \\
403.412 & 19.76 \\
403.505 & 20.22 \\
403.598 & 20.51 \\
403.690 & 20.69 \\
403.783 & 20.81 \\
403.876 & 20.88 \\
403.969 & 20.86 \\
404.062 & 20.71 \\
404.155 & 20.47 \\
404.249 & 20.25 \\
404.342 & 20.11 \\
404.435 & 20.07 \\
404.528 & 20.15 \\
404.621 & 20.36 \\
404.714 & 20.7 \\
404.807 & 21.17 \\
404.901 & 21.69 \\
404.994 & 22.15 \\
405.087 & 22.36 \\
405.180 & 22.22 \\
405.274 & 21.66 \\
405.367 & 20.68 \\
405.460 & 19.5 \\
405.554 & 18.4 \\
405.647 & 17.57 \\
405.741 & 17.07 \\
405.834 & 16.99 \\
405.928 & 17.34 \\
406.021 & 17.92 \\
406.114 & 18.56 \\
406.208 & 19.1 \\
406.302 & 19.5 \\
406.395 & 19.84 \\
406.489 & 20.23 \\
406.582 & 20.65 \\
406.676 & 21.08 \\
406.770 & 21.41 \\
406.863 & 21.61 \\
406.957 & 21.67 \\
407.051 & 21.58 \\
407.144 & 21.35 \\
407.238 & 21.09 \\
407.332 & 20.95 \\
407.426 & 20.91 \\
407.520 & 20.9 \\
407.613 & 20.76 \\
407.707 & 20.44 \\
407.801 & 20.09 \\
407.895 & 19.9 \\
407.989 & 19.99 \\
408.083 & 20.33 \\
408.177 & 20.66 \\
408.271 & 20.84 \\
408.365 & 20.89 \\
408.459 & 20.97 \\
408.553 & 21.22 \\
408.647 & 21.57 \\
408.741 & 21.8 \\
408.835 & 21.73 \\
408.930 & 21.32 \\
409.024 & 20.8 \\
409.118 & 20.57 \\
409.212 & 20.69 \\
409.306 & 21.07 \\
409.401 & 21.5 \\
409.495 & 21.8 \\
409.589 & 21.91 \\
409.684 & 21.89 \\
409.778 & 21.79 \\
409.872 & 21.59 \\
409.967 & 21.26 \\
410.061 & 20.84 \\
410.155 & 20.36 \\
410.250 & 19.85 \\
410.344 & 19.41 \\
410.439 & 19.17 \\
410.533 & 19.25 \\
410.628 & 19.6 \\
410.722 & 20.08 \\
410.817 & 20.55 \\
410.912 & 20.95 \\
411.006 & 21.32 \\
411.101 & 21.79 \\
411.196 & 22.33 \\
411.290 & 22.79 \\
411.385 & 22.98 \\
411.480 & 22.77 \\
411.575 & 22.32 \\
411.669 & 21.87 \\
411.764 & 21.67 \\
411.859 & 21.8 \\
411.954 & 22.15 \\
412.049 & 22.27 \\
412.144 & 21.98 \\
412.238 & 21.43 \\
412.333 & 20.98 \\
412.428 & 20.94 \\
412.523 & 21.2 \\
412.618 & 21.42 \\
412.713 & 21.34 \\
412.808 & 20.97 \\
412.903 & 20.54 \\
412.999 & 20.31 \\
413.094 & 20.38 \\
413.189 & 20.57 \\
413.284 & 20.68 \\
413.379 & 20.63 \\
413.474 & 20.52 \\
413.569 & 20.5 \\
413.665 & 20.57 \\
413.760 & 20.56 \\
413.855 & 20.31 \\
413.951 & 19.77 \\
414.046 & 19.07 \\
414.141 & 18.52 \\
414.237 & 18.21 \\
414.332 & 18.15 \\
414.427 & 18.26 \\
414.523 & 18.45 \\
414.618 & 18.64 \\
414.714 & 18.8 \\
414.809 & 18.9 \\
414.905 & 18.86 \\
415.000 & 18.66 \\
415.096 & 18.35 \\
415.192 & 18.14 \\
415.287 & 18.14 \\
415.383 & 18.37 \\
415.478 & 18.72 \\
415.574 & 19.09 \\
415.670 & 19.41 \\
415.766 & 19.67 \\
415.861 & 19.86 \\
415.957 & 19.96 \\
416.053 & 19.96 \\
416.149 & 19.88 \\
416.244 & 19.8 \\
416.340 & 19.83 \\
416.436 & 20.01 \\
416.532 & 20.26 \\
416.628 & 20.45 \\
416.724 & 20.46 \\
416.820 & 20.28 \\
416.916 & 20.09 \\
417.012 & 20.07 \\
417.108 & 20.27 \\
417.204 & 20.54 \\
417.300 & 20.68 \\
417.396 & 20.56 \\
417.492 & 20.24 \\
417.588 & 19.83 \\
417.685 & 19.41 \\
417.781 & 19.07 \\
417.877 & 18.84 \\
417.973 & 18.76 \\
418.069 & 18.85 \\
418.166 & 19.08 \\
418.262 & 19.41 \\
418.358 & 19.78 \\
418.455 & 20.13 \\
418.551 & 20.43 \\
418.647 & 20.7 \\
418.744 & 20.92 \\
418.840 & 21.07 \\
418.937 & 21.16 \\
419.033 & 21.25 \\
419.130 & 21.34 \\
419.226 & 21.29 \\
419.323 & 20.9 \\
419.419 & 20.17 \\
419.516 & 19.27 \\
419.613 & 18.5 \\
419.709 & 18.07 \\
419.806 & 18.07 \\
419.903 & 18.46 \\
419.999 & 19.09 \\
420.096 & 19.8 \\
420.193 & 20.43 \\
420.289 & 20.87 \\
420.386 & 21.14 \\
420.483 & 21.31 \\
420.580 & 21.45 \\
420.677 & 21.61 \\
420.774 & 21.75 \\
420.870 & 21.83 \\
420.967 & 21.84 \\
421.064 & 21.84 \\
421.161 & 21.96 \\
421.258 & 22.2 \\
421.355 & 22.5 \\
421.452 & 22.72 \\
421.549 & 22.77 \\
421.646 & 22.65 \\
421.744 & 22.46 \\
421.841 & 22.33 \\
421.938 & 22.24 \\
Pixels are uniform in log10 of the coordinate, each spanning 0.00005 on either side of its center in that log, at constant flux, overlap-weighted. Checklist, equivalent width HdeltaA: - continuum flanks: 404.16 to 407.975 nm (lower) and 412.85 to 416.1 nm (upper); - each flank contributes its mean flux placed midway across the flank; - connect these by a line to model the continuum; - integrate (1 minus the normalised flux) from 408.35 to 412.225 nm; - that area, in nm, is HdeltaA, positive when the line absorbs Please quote -0.287 nm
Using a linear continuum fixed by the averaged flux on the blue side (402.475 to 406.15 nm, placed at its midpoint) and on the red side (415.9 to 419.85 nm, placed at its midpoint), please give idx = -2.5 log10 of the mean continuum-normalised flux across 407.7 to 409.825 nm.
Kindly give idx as -0.07 mag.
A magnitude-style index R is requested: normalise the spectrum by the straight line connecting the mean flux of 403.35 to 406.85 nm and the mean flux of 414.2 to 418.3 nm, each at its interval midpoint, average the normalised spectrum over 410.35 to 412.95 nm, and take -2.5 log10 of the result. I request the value -0.087 mag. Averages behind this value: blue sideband 20.1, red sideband 19.4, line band 21.3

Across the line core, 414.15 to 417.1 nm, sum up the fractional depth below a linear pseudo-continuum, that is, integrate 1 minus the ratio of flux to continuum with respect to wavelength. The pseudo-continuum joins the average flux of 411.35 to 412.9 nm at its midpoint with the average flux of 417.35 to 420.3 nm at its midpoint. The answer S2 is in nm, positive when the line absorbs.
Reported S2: 0.209 nm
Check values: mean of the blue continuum 21.7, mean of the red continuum 19.9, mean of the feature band 19.3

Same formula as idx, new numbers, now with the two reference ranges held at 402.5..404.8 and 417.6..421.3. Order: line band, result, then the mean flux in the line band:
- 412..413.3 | -0.06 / 21.1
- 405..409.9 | -0.04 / 20.6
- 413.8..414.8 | 0.07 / 18.8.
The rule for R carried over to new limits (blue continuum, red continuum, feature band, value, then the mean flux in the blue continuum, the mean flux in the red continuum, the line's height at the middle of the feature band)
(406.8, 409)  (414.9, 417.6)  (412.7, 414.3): 0.00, 21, 19.7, 20.1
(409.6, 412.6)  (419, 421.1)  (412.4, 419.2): 0.05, 21.3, 20.5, 20.8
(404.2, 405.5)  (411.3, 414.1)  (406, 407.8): 0.02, 20.9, 21.1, 21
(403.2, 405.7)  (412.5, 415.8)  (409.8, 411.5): -0.06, 20.4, 19.5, 19.9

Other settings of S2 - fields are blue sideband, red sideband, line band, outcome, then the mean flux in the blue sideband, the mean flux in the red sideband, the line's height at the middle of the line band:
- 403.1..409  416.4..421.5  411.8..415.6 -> 0.08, 20.4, 20.4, 20.4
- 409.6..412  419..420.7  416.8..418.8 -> 0.05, 21.2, 20.1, 20.4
